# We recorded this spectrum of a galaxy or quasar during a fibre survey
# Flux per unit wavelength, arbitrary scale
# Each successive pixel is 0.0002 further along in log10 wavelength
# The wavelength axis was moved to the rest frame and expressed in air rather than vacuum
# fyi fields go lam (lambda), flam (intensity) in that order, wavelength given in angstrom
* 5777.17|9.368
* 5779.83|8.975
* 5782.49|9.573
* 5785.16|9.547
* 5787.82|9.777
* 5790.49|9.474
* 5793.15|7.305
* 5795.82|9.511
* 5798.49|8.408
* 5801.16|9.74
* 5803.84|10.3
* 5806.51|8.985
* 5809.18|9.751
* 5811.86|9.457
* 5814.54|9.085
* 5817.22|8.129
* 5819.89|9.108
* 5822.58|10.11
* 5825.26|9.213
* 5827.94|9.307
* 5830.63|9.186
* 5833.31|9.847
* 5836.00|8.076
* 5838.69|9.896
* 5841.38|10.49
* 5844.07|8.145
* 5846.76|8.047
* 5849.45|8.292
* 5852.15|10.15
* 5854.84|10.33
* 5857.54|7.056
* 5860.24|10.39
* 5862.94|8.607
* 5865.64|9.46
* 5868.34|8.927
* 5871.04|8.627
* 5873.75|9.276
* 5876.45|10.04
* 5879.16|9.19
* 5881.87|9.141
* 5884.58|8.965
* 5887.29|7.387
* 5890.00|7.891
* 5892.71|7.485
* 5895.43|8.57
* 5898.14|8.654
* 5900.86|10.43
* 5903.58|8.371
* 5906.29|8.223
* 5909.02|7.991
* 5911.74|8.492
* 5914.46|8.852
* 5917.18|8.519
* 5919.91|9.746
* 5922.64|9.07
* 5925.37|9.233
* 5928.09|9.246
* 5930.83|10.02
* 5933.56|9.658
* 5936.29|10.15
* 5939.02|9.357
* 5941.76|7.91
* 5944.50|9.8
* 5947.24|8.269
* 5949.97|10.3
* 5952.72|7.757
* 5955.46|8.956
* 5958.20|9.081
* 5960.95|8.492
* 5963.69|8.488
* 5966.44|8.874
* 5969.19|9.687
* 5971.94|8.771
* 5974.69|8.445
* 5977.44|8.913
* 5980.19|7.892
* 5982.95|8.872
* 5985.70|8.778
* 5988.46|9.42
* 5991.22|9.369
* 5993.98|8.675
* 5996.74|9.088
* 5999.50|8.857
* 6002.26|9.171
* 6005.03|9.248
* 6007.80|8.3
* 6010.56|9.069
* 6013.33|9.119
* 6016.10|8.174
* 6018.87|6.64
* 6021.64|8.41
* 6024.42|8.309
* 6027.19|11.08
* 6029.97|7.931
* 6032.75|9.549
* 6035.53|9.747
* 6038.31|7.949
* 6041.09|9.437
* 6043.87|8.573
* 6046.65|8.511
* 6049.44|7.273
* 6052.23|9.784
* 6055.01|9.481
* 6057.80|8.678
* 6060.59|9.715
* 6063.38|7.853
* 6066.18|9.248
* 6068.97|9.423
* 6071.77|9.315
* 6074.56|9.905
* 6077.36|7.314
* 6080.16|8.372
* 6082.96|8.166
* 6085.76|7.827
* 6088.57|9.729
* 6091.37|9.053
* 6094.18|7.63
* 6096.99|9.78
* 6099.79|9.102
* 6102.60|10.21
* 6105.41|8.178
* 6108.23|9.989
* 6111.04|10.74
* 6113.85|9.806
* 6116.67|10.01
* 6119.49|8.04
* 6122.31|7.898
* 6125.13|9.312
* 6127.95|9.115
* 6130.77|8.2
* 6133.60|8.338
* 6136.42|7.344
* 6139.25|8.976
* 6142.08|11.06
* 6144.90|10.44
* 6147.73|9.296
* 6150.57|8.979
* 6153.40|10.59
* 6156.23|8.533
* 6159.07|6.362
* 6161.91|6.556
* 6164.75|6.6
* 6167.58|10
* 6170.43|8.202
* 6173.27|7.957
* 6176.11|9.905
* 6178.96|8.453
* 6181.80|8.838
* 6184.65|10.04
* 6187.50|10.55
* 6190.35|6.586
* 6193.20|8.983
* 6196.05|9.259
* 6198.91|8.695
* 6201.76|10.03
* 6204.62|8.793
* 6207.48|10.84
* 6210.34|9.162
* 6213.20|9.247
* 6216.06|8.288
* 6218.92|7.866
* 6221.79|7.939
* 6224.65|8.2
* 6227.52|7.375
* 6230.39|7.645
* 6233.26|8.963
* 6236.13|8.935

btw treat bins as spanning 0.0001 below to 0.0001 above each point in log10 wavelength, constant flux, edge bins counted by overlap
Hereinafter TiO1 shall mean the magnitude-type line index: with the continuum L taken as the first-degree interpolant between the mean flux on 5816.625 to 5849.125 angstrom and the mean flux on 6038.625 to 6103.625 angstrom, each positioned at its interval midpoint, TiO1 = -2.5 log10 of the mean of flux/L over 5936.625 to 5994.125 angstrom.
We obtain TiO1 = 0.01 mag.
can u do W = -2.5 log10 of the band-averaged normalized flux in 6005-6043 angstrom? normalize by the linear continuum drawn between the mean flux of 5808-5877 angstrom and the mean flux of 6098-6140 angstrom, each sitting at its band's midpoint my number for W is 0.04 mag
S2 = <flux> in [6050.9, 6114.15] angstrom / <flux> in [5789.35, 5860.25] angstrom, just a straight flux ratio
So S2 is 0.99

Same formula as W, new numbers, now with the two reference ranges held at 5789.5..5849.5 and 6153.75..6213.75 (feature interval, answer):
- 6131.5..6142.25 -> 0.02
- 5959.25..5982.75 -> 0.03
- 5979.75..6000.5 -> 0.01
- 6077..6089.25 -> 0.08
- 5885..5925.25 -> 0.06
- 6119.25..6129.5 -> 0.02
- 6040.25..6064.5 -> 0.01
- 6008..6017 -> 0.02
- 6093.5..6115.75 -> -0.08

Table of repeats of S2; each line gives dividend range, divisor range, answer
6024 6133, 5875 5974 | 1.01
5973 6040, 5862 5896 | 1.01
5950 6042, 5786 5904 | 0.97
